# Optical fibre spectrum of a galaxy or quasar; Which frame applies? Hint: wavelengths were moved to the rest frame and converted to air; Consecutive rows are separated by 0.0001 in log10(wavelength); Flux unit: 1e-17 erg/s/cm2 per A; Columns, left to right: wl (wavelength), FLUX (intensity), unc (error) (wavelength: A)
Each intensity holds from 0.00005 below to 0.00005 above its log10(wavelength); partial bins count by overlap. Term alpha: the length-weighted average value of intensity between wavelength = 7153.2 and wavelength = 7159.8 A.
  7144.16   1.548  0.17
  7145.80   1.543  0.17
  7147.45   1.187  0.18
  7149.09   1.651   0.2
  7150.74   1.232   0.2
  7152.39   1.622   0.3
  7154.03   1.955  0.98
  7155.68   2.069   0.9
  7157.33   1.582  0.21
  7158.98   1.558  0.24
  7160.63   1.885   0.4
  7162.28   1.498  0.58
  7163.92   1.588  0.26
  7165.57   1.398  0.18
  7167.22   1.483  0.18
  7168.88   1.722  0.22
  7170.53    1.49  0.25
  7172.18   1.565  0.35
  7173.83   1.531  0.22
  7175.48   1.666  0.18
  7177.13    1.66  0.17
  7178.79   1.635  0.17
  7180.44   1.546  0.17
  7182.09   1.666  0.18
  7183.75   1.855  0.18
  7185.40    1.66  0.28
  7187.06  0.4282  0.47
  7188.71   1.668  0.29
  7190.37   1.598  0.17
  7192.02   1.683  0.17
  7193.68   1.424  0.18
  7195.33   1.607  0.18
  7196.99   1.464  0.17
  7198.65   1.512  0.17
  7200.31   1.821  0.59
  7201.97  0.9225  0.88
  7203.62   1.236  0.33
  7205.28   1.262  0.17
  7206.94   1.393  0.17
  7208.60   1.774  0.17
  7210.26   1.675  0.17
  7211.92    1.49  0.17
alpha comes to 1.79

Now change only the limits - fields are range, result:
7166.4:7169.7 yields 1.6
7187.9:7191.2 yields 1.63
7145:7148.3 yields 1.37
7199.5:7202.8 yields 1.37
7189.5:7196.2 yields 1.58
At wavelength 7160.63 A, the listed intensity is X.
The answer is 1.885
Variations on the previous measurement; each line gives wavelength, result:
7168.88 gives 1.722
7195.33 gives 1.607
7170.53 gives 1.49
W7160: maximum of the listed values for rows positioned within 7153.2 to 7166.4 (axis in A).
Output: 2.069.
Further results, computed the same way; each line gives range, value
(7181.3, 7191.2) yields 1.855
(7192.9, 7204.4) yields 1.821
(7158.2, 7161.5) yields 1.885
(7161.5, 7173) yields 1.722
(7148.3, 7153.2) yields 1.651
